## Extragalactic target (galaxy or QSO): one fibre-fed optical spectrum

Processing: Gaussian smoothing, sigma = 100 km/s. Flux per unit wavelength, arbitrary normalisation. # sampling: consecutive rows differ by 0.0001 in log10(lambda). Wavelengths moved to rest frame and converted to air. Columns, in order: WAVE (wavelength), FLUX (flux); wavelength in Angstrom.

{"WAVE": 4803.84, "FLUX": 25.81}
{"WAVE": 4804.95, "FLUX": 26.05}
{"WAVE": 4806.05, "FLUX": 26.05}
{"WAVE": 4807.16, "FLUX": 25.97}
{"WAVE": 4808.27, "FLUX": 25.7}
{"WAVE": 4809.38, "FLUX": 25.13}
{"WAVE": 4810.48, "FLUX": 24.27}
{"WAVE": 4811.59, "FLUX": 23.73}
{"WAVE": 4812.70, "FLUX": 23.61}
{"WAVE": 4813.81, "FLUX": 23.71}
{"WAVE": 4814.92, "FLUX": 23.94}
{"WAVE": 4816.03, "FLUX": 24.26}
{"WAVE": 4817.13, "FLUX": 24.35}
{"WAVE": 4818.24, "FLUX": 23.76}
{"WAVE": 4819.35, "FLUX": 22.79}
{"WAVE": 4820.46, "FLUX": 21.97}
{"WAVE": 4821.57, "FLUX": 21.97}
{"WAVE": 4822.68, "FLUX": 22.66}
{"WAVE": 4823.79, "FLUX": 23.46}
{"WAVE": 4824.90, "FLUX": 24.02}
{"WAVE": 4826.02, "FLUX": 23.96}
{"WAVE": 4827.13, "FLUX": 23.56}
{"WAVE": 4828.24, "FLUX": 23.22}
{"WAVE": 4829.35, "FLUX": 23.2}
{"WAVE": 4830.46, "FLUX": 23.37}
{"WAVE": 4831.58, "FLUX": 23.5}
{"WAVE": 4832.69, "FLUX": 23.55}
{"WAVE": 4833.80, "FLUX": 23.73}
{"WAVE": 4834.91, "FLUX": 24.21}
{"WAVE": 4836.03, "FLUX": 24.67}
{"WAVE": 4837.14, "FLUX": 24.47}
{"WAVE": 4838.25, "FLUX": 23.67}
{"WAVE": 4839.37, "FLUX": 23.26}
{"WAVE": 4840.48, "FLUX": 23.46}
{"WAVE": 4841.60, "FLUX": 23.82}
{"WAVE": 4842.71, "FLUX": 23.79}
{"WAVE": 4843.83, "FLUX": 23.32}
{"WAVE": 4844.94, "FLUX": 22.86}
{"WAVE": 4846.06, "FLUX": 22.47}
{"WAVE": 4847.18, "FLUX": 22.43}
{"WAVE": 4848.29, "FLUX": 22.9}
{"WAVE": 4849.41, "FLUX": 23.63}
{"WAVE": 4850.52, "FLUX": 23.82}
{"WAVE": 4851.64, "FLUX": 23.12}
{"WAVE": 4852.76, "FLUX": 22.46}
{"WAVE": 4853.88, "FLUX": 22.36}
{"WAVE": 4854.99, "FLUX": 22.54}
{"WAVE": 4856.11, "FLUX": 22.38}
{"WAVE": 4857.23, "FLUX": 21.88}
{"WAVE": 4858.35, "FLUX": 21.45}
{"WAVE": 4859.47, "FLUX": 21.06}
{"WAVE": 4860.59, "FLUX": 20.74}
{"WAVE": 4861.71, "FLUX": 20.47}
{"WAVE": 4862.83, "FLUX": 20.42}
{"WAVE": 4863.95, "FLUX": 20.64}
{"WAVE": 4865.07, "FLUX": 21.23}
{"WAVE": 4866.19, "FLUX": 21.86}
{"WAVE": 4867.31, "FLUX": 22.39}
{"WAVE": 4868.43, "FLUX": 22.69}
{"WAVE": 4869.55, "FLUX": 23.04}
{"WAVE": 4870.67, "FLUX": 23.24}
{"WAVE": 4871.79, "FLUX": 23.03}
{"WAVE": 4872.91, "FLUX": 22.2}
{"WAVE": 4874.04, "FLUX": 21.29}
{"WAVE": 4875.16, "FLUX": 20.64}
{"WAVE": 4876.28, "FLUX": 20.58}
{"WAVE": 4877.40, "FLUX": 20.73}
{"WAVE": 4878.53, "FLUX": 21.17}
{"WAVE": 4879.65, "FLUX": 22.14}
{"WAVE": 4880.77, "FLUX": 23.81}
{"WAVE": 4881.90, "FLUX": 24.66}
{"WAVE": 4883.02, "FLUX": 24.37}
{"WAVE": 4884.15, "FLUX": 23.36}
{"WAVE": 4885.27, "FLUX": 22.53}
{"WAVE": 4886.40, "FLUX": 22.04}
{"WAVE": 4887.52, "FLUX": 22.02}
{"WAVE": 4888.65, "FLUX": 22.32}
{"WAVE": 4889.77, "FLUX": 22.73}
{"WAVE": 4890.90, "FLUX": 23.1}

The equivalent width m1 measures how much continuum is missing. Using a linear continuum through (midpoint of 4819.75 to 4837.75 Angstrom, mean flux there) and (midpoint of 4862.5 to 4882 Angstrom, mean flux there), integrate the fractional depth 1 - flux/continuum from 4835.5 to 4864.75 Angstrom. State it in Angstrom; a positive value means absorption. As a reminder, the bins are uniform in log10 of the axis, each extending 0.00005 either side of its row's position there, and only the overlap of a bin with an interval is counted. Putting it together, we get 0.2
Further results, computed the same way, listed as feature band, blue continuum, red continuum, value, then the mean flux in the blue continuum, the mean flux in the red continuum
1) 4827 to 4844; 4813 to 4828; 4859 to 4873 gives -0.6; 23.4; 21.8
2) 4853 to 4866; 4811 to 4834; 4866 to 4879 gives 0.5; 23.4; 21.9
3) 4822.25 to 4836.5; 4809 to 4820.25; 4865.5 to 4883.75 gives -0.1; 23.9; 22.4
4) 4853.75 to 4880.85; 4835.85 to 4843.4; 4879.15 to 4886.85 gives 2.0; 23.8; 23.3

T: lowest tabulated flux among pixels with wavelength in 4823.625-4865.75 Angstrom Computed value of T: 20.42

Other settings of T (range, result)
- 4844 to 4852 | 22.43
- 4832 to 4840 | 23.26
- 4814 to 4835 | 21.97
